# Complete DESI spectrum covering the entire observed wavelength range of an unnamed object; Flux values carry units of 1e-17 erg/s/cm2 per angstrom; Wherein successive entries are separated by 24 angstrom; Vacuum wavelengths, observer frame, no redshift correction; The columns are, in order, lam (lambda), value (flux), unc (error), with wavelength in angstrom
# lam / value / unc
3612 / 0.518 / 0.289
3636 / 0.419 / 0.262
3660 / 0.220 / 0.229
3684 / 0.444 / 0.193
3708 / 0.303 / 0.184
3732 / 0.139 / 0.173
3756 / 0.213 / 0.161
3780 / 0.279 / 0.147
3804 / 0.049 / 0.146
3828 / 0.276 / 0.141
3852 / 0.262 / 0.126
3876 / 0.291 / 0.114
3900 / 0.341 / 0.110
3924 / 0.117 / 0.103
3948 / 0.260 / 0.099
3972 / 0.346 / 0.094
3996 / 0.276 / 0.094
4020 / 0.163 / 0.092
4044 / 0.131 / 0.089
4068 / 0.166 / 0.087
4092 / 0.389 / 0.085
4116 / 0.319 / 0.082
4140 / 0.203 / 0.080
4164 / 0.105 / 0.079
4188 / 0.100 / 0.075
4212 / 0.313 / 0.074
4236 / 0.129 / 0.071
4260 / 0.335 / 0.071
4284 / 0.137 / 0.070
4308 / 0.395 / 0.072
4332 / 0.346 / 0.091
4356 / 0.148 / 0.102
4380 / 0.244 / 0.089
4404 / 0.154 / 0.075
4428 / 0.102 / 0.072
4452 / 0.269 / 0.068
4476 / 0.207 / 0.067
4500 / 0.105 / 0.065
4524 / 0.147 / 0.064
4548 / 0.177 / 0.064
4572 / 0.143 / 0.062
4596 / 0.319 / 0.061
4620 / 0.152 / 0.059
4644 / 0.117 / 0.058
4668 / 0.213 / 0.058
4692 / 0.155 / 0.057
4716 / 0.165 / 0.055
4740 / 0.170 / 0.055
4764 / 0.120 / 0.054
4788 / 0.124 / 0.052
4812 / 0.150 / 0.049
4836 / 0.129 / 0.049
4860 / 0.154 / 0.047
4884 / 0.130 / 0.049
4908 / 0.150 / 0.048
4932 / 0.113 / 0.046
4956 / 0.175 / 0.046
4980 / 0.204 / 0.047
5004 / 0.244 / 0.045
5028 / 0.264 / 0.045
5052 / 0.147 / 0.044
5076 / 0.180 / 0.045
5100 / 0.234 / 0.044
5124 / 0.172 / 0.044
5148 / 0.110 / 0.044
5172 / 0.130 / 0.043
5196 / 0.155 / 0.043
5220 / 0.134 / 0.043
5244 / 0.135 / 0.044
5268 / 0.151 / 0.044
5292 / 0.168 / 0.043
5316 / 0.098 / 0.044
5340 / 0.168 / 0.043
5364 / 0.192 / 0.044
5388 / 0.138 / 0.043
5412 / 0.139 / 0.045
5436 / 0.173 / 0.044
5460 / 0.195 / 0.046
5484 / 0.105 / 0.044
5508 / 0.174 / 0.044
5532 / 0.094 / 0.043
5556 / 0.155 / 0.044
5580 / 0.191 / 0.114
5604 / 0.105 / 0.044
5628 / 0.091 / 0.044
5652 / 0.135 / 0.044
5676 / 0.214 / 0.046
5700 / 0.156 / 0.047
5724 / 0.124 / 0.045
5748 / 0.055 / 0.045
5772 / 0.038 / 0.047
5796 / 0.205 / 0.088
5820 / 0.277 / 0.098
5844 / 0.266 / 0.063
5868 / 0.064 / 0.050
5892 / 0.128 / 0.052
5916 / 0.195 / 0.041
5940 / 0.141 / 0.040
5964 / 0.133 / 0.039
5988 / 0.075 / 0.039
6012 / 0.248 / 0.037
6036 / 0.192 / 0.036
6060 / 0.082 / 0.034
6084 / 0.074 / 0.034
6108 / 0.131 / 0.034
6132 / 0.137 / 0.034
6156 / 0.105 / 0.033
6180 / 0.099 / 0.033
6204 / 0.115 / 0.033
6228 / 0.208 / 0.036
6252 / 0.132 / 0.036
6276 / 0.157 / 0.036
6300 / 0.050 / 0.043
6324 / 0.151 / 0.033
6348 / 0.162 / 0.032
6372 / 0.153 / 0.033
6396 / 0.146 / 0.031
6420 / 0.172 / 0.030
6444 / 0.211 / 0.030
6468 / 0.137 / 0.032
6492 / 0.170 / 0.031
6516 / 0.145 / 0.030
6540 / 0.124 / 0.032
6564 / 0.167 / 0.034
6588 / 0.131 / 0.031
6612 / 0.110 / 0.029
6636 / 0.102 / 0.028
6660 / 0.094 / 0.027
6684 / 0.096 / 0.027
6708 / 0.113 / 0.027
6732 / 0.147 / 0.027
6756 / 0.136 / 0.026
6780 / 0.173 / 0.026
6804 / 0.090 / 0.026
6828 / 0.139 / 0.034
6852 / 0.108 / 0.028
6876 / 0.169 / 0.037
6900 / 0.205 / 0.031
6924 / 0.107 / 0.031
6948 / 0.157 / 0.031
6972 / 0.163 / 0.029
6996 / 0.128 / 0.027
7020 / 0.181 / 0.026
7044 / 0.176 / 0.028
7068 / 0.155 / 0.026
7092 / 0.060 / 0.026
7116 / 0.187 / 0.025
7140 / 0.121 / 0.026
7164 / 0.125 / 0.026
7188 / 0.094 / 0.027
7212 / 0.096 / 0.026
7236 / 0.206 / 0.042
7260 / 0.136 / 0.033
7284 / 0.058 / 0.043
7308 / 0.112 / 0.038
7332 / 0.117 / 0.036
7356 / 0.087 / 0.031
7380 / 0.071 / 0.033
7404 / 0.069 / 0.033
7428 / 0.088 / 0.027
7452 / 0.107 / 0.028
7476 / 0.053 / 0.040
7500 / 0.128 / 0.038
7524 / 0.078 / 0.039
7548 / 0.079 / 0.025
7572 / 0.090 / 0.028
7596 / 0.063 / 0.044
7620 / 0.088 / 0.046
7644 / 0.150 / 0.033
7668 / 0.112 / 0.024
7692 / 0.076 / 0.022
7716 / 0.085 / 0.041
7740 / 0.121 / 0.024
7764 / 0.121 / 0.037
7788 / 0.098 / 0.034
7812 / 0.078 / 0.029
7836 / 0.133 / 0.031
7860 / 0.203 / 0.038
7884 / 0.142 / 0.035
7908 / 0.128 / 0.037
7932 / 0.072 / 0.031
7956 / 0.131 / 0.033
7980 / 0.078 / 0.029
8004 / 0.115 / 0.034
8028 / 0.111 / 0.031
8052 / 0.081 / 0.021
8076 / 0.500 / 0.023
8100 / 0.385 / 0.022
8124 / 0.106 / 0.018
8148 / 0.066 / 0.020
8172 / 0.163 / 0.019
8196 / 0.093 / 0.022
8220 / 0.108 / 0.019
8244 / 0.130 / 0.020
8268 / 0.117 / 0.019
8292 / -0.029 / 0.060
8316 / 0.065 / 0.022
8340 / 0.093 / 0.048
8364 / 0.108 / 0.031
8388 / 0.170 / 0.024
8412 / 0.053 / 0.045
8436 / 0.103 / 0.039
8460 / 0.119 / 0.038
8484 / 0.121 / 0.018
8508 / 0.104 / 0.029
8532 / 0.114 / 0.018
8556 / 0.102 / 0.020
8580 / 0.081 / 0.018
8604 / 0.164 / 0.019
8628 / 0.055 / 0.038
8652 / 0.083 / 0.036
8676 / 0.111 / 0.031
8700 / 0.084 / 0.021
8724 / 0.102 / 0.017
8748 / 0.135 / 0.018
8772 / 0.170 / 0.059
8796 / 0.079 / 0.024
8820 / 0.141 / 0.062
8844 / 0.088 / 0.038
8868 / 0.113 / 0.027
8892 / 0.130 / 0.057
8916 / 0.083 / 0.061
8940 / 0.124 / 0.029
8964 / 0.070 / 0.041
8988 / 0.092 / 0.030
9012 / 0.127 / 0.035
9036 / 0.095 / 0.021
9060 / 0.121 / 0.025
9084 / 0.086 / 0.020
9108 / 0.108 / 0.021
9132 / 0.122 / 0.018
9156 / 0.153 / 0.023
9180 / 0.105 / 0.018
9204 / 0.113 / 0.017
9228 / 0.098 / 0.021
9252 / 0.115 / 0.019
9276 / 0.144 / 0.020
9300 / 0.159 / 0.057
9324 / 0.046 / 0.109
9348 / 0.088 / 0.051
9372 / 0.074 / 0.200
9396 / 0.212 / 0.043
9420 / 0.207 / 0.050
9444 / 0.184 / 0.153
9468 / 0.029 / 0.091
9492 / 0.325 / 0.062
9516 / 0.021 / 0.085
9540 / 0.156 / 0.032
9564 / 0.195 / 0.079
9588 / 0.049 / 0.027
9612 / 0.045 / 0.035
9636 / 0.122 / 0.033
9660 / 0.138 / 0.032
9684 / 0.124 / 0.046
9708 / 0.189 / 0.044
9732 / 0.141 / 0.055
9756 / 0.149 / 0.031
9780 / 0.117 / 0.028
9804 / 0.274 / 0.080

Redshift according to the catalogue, 1.169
